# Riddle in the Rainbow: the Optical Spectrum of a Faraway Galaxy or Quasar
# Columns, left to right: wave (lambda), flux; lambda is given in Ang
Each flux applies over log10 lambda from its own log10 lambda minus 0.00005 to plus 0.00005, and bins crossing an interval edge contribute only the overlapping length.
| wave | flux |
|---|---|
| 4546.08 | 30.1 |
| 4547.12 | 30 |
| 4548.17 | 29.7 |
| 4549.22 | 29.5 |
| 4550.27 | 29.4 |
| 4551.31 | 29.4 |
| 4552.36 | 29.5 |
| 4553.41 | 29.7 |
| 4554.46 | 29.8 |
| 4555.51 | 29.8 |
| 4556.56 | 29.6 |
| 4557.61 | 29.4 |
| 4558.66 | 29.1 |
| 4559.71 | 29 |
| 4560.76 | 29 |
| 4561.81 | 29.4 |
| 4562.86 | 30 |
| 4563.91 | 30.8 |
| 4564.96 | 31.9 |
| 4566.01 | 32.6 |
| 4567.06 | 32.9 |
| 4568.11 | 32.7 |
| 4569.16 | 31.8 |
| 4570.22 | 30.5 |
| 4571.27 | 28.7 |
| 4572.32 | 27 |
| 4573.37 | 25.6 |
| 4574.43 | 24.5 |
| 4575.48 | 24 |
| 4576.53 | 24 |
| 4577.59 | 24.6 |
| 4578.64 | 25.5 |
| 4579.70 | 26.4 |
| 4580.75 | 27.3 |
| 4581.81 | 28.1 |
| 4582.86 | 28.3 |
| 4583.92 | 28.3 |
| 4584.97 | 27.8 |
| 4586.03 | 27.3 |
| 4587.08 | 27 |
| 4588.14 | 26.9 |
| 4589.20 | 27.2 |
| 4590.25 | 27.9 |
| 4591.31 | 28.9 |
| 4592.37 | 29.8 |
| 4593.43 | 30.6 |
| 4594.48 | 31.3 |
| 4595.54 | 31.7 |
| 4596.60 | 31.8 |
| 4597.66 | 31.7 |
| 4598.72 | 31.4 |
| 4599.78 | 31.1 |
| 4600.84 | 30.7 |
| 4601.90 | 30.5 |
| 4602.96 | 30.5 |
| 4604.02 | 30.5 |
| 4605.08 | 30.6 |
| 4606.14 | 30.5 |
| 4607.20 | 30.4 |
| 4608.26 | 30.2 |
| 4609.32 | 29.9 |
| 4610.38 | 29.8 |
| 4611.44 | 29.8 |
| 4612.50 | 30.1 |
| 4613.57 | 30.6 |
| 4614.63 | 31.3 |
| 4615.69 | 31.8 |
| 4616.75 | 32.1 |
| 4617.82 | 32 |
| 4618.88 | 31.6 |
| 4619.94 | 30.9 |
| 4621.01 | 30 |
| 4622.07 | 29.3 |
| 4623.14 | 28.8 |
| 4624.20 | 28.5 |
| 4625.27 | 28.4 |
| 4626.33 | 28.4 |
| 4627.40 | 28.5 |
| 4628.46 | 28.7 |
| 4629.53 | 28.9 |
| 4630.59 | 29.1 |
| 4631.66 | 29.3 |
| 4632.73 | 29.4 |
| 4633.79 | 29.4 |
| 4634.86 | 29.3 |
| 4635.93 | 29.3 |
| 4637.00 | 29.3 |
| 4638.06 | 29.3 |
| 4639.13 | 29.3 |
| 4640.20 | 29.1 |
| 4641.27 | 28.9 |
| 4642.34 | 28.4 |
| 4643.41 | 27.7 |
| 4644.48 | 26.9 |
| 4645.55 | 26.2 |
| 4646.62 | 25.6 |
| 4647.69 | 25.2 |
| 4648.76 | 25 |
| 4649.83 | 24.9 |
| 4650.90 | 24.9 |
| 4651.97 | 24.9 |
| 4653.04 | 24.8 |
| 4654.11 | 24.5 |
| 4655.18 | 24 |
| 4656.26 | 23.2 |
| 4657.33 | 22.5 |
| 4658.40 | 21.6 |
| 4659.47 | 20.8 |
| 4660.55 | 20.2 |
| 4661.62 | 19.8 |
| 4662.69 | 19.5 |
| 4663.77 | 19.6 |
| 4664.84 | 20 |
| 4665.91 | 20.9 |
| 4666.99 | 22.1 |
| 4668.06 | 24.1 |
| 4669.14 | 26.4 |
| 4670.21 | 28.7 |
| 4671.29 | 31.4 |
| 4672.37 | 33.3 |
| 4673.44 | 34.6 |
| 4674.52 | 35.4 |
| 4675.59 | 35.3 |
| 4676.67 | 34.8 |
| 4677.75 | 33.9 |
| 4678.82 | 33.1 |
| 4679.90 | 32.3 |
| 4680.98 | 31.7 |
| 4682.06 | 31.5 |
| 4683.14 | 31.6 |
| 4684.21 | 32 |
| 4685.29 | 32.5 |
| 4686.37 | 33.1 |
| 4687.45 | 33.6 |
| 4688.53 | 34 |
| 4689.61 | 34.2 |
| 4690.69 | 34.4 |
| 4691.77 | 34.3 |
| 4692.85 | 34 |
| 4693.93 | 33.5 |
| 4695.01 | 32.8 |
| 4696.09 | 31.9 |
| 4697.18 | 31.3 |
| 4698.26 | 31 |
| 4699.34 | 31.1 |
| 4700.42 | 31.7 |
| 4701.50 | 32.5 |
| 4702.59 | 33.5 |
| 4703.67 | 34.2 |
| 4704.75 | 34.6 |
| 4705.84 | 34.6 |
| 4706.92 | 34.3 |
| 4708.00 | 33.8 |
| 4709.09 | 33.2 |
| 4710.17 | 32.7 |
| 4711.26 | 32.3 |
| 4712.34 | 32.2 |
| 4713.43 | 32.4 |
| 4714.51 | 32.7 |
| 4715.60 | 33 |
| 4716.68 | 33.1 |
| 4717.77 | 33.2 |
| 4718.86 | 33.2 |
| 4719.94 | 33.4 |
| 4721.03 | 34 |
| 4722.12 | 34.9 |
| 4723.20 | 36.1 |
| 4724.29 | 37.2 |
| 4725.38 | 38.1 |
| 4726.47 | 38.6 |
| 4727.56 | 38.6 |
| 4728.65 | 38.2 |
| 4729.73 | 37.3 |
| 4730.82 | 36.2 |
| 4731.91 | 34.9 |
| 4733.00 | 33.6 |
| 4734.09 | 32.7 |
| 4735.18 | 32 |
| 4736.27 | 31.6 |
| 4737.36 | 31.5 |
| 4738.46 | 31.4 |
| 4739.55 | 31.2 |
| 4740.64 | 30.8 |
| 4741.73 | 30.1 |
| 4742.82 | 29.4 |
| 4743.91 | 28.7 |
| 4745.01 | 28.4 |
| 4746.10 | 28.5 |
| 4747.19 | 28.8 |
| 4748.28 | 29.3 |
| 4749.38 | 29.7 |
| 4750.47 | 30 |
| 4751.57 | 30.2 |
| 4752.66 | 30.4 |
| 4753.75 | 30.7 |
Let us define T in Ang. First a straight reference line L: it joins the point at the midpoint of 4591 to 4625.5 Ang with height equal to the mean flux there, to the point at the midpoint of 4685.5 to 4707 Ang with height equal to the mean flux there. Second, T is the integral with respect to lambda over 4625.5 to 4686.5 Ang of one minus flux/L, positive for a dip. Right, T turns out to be 8.36 Ang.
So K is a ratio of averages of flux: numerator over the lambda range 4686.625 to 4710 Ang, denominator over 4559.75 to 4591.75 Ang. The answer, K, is 1.2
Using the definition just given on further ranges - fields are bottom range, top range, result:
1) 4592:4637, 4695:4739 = 1.12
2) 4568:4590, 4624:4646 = 1.05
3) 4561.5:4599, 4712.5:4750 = 1.15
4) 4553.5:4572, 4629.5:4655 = 0.90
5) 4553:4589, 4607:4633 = 1.05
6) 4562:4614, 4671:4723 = 1.14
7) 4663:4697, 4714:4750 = 1.07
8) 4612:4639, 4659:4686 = 0.95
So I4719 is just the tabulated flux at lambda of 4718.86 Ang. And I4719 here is 33.2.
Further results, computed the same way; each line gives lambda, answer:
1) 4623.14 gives 28.8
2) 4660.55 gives 20.2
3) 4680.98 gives 31.7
